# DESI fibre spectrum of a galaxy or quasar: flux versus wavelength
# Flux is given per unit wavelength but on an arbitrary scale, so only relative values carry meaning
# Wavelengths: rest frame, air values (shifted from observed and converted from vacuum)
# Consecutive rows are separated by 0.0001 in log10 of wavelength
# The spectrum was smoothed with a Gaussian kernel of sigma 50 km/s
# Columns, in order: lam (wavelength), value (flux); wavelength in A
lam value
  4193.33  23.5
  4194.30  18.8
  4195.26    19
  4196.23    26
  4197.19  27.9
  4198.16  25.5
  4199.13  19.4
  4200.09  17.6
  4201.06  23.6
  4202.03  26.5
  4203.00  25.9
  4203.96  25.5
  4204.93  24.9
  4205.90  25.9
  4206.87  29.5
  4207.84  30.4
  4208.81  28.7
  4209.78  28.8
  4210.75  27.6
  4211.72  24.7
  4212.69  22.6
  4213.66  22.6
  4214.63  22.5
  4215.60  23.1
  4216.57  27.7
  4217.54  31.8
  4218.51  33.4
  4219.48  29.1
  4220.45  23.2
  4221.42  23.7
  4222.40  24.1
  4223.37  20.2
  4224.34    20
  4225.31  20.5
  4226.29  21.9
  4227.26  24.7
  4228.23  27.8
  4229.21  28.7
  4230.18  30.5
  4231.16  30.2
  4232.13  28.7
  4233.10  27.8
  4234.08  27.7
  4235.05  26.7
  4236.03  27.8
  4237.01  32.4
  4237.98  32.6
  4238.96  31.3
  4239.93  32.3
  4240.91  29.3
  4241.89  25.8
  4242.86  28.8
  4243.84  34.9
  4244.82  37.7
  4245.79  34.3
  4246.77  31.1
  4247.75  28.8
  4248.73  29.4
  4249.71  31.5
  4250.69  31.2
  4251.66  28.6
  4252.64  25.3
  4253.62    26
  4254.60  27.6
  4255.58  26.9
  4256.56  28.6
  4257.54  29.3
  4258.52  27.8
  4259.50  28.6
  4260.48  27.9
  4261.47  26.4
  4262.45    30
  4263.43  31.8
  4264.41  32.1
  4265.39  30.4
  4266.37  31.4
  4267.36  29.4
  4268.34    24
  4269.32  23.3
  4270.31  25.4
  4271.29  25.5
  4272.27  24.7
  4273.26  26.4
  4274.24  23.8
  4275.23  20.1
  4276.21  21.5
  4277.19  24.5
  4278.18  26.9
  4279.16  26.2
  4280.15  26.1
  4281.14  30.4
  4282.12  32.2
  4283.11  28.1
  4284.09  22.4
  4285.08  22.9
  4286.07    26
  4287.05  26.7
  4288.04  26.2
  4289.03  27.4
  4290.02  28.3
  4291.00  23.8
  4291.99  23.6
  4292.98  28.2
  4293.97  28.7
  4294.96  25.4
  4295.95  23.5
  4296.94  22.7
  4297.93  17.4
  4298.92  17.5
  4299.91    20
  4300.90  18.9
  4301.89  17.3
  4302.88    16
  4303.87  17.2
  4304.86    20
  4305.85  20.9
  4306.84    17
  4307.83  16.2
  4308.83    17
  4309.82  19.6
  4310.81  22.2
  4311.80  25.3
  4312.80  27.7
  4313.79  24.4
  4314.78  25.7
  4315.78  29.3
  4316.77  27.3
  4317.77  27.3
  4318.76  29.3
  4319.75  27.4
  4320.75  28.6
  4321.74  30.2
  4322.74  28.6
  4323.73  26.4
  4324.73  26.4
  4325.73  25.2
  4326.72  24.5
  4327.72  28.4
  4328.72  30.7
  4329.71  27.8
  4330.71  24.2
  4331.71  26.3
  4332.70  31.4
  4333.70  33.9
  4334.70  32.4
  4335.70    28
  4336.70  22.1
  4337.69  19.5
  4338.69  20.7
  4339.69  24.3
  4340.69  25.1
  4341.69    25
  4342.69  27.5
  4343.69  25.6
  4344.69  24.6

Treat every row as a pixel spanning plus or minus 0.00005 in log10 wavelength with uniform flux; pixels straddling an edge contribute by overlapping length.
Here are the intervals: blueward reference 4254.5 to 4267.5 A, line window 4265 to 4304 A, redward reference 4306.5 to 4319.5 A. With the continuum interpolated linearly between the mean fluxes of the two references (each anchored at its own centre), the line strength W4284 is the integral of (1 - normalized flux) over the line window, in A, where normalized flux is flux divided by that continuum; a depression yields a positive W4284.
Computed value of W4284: 3.3 A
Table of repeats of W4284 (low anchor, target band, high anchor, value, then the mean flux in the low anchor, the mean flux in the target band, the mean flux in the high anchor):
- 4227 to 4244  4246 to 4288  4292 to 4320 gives -1.76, 29.3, 27.3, 22.5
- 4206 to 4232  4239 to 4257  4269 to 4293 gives -2.83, 26.1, 29.9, 25.6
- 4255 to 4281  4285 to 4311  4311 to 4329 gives 5.04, 26.9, 21.8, 27.2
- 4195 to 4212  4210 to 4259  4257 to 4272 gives -1.73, 25.5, 27.8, 28.2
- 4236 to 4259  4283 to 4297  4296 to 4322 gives -0.51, 30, 25.6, 22.4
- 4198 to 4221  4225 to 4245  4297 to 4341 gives -2.69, 25.9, 28.9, 24.2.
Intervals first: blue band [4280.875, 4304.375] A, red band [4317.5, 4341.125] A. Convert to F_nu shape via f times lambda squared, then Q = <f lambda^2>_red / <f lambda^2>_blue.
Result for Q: 1.2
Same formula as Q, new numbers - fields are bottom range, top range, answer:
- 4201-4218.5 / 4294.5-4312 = 0.77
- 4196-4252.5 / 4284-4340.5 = 0.93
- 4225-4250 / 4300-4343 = 0.87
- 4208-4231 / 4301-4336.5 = 1.02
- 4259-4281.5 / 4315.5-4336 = 1.08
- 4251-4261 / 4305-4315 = 0.79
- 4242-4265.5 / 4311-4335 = 0.96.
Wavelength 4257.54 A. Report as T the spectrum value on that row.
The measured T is 29.3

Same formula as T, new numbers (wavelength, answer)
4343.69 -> 25.6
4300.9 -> 18.9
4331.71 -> 26.3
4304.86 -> 20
